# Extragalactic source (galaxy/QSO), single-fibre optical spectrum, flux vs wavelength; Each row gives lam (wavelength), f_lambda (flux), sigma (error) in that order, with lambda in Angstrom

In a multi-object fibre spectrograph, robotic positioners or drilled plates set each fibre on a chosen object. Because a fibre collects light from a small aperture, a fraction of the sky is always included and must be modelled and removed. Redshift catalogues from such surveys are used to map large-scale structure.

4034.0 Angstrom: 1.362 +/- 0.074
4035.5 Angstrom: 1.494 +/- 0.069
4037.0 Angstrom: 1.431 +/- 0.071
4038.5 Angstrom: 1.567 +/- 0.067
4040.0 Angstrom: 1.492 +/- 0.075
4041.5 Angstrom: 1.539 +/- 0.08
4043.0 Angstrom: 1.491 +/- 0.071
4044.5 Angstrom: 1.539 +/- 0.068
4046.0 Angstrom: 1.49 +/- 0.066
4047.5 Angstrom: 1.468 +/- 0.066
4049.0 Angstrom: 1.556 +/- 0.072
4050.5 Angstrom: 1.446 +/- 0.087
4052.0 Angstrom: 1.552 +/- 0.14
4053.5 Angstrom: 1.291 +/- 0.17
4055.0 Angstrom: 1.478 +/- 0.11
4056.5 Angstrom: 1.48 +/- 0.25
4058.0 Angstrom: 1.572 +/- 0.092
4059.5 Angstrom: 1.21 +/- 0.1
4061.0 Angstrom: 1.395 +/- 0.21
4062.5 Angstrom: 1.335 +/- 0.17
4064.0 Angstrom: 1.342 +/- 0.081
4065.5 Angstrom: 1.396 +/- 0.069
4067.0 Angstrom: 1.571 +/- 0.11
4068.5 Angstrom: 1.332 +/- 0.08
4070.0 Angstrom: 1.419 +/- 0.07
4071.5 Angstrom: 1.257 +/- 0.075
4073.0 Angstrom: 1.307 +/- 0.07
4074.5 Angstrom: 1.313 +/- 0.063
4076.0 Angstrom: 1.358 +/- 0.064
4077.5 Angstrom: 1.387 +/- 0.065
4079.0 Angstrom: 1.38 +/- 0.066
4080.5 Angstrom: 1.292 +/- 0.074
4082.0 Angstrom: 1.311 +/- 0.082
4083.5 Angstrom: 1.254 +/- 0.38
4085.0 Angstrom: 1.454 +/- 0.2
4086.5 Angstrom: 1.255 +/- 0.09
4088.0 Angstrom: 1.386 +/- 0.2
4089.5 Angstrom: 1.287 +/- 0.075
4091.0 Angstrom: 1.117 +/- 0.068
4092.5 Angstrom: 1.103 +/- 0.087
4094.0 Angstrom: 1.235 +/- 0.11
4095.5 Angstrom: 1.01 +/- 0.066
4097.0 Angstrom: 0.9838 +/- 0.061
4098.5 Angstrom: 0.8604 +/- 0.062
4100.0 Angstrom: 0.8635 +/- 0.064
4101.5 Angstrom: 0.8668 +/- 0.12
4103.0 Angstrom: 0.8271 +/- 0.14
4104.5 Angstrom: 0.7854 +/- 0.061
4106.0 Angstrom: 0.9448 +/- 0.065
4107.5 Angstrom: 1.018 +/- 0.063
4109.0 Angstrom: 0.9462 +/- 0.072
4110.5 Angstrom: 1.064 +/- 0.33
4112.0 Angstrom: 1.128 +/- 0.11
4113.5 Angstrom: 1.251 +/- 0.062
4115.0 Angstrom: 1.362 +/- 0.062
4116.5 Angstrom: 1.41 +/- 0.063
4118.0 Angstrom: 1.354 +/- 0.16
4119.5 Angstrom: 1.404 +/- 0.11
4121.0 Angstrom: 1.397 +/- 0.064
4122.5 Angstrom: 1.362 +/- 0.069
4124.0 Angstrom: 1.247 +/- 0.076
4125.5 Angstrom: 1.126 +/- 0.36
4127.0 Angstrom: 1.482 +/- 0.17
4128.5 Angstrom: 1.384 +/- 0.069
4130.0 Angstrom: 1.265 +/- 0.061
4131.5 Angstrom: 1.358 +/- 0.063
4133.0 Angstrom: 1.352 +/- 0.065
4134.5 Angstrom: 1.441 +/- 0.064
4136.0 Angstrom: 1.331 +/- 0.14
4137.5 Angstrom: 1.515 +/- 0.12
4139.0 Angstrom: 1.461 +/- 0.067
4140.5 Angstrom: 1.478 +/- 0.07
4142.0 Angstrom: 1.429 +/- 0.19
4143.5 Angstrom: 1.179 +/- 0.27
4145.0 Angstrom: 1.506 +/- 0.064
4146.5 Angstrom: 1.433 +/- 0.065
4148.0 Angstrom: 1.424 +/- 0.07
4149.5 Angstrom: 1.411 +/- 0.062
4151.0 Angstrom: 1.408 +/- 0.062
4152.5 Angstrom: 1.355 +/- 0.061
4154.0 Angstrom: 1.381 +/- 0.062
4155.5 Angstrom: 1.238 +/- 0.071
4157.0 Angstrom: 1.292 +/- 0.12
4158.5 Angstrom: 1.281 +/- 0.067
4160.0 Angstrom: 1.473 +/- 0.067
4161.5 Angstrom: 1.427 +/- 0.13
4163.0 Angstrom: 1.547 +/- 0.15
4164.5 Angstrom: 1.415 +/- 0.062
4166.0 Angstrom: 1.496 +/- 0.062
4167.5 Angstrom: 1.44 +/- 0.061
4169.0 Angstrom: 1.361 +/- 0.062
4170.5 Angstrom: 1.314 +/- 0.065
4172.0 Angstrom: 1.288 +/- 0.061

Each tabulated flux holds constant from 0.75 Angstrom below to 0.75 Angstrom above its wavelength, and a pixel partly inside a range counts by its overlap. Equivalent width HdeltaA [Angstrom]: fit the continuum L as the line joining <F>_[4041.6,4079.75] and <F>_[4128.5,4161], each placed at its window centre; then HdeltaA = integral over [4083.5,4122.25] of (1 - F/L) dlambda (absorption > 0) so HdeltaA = 7.24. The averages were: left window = 1.42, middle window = 1.14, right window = 1.38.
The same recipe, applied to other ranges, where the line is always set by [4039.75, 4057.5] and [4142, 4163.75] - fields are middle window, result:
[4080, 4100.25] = 3.8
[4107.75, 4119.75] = 1.7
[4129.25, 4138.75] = 0.1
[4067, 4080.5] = 1.0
